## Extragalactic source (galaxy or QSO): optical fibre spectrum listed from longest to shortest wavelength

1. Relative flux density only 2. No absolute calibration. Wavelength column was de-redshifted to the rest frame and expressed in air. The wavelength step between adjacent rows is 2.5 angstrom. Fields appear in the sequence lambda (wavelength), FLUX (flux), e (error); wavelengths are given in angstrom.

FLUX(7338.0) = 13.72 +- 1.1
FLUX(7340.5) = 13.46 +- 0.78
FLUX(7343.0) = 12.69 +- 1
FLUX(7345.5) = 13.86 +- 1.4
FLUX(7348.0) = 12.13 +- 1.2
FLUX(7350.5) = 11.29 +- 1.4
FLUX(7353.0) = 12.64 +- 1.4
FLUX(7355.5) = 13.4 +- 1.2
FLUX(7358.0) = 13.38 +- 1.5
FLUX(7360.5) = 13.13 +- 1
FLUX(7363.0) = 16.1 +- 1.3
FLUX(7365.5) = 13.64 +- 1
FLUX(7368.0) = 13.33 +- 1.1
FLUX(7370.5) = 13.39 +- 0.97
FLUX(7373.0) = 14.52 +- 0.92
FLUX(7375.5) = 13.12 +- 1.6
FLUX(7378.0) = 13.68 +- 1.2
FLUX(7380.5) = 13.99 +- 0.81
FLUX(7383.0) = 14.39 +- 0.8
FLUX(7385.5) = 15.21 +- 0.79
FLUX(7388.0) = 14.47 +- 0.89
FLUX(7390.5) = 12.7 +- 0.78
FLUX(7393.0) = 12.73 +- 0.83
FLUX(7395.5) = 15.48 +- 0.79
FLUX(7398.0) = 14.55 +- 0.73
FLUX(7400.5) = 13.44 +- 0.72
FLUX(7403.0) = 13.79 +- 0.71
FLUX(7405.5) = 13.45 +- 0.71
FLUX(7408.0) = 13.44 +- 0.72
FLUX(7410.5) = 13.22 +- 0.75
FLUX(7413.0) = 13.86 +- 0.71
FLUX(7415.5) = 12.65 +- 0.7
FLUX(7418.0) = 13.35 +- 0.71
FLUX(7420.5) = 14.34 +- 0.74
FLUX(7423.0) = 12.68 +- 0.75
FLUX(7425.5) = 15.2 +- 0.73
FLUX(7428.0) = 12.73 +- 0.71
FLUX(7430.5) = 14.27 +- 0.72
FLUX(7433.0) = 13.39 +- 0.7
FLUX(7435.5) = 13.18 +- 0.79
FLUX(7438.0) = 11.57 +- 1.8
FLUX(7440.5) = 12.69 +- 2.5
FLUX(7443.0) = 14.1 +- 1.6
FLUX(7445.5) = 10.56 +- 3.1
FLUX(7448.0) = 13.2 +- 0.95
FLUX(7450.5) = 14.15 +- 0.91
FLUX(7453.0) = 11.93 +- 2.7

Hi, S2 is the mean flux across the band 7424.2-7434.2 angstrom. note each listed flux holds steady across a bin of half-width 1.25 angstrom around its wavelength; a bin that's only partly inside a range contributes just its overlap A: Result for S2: 13.9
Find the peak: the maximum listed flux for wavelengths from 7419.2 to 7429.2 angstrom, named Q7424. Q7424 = 15.2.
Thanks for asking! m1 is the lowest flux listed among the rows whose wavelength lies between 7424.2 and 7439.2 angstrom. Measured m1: 11.57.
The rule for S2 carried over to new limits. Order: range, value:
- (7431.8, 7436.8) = 13.3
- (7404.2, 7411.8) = 13.4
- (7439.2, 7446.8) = 12.4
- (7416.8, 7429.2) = 13.7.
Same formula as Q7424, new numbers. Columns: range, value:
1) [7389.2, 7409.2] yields 15.48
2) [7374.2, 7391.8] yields 15.21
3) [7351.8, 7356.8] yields 13.4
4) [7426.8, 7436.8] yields 14.27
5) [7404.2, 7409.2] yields 13.45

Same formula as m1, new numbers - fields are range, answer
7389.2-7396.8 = 12.7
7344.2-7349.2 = 12.13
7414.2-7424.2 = 12.65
